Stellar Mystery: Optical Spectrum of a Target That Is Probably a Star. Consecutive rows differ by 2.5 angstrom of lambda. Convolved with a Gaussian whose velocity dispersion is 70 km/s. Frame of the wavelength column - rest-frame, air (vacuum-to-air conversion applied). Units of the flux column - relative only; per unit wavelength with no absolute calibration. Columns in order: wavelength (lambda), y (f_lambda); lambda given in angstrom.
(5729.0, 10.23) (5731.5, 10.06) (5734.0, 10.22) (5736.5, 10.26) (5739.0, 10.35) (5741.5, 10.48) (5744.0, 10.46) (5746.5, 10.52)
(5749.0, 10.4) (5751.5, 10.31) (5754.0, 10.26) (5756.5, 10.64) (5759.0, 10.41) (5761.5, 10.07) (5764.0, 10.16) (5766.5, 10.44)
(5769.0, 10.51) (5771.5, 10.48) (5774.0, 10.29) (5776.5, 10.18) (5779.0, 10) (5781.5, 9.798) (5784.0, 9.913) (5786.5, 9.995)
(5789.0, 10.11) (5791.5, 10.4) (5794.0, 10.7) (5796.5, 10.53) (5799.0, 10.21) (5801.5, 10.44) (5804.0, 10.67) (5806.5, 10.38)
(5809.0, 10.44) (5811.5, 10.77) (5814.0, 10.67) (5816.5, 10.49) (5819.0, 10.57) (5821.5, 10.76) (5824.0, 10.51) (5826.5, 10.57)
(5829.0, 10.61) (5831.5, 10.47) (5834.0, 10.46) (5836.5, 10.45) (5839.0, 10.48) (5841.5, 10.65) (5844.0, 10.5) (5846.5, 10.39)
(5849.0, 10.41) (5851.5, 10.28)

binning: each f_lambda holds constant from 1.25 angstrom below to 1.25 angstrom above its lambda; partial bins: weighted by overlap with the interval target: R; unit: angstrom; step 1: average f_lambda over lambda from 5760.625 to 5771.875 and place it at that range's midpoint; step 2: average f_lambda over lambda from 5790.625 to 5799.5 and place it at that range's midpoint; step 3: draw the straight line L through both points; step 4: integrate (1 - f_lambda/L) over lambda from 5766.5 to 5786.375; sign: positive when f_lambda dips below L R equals 0.4 angstrom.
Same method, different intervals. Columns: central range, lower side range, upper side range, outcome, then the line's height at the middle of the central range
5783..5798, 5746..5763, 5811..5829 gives 0.32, 10.5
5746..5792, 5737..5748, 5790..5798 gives 1.01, 10.5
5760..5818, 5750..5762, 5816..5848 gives 0.55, 10.4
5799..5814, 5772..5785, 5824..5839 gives -0.33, 10.3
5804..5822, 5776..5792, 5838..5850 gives -0.58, 10.3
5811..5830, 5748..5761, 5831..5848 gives -0.27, 10.5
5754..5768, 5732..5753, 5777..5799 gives -0.07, 10.3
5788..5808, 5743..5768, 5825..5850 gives 0.00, 10.4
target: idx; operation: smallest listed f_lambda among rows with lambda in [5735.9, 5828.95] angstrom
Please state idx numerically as 9.798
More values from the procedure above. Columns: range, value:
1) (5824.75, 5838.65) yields 10.45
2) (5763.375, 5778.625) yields 10.16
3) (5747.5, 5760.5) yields 10.26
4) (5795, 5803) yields 10.21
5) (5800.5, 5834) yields 10.38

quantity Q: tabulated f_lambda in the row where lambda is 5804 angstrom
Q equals 10.67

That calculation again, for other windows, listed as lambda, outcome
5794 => 10.7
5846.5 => 10.39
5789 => 10.11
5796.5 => 10.53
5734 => 10.22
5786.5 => 9.995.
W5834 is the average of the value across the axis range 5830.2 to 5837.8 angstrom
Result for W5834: 10.5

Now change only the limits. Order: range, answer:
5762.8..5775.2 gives 10.4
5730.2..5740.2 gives 10.2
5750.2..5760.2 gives 10.4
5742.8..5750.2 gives 10.5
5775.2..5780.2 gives 10.1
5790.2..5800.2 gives 10.5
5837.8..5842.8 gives 10.6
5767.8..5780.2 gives 10.3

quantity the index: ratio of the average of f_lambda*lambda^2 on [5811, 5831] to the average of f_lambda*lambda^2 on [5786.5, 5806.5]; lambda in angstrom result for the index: 1.03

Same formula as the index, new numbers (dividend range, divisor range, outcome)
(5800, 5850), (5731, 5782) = 1.05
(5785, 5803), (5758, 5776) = 1.01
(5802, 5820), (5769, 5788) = 1.06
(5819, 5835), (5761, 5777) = 1.04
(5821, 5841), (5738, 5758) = 1.04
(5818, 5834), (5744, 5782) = 1.05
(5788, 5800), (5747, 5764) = 1.02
